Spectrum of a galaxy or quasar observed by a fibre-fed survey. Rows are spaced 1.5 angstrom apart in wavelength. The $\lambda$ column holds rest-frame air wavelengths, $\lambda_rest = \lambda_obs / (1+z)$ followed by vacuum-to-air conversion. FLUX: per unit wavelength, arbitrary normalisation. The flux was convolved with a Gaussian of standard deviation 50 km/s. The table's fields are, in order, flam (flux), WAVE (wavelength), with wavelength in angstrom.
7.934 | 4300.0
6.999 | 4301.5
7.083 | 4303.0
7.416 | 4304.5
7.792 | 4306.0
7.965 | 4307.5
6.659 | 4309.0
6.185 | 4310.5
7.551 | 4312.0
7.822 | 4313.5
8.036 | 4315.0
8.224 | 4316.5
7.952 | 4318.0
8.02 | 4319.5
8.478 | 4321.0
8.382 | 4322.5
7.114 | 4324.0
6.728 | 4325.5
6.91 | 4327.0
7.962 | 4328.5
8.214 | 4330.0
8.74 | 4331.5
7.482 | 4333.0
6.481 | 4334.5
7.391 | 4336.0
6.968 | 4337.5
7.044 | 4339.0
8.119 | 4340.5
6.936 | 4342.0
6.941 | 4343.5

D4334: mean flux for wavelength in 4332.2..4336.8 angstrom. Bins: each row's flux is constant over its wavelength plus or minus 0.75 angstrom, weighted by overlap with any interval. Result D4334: 7.13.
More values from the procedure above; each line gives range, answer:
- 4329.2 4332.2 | 8.46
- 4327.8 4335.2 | 7.78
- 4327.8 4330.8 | 8.1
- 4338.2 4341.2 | 7.56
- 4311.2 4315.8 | 7.79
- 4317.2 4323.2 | 8.21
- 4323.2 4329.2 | 7.18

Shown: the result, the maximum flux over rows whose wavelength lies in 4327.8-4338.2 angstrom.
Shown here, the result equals 8.74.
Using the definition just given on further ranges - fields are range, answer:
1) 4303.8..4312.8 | 7.965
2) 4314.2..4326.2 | 8.478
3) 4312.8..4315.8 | 8.036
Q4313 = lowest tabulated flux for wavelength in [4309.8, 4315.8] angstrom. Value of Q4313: 6.185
